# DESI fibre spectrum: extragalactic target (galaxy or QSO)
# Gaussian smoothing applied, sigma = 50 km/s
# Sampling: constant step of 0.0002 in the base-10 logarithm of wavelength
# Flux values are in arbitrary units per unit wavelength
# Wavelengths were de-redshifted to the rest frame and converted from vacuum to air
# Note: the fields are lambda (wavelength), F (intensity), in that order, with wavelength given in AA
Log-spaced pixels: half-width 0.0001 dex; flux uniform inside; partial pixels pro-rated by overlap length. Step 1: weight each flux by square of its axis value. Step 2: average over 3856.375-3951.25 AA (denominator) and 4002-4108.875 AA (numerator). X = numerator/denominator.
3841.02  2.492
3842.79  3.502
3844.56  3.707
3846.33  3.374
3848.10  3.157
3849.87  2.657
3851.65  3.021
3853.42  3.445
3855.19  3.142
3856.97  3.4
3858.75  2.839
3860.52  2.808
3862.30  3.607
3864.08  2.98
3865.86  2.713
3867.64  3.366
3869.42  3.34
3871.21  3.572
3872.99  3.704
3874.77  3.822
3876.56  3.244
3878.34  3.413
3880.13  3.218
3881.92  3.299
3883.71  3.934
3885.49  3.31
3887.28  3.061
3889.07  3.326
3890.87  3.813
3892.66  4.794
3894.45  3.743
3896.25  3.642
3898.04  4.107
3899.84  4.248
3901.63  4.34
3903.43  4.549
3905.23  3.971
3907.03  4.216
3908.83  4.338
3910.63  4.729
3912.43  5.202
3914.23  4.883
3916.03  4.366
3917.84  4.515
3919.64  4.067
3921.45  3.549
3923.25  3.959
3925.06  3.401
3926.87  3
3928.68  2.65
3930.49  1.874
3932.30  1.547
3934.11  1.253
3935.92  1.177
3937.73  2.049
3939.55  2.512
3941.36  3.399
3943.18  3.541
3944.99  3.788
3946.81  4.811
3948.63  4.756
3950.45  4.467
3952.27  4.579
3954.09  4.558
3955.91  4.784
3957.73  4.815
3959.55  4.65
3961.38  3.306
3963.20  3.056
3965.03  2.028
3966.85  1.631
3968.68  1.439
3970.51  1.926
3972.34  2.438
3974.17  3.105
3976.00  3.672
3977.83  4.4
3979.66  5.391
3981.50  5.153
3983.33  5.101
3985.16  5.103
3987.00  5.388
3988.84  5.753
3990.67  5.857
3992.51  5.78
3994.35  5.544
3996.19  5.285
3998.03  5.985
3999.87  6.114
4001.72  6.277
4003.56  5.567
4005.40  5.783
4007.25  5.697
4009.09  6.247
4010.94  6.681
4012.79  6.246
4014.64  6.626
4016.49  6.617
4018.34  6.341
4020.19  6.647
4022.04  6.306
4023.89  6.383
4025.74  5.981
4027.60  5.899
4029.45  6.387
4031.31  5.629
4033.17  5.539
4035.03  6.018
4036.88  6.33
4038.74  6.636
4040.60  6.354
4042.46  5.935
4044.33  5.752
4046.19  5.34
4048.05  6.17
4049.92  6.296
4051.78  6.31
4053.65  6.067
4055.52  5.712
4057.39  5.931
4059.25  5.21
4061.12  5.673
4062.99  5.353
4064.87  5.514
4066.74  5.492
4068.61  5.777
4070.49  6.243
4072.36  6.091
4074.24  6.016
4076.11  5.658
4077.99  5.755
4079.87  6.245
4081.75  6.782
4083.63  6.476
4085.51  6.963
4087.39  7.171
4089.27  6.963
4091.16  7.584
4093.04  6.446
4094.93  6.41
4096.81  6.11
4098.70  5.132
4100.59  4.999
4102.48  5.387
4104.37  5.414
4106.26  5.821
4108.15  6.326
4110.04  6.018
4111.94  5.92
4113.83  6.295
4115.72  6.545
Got 1.85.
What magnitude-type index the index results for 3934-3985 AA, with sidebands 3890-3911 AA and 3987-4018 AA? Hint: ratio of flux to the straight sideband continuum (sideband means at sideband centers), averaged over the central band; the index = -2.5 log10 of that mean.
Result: 0.42 mag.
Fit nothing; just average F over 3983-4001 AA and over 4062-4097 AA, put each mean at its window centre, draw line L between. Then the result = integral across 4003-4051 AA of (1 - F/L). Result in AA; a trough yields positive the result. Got -2.1 AA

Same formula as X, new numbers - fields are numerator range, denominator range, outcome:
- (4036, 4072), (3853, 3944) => 1.84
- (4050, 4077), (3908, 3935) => 1.76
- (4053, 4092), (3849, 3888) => 2.08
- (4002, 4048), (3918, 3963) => 1.85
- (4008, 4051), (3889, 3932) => 1.67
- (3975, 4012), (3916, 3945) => 1.97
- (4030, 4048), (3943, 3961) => 1.39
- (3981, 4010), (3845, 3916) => 1.64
